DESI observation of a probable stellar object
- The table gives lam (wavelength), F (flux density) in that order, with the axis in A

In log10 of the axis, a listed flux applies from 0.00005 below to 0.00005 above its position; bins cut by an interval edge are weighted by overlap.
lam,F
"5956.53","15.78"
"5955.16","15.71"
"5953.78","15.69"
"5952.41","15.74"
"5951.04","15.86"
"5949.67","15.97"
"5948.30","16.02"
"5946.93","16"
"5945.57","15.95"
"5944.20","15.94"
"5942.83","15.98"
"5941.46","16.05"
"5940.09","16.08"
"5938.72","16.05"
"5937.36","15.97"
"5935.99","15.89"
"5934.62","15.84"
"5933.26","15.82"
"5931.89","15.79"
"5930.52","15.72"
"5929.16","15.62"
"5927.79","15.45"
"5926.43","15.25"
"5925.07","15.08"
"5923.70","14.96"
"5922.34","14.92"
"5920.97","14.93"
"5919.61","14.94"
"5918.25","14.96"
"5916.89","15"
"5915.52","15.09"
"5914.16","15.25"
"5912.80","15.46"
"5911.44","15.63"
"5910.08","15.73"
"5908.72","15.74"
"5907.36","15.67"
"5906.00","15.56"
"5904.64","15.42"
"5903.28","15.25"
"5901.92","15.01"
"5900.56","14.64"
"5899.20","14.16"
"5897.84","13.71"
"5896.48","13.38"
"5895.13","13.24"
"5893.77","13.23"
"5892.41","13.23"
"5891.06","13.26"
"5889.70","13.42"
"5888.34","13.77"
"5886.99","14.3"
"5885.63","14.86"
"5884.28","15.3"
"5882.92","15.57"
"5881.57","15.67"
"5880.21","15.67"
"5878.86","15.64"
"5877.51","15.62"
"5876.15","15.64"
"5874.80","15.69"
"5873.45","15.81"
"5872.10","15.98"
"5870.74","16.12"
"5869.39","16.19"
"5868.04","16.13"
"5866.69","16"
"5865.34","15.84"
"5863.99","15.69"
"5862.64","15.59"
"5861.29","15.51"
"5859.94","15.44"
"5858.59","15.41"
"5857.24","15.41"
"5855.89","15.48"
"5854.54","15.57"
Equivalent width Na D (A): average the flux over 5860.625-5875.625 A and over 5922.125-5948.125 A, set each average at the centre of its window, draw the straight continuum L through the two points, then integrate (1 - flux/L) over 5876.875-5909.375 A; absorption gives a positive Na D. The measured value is 2.4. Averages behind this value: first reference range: 15.9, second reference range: 15.7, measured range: 14.6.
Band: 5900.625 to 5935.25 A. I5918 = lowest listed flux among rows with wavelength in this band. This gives 14.92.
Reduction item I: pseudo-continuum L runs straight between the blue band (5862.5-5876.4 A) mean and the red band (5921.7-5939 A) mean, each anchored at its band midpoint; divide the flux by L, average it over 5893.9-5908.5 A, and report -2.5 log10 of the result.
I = 0.082 mag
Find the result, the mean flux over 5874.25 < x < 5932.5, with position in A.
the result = 14.9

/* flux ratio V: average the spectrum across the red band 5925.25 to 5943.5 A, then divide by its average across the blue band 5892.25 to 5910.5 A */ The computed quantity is 1.08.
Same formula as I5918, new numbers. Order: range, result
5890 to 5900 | 13.23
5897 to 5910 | 13.71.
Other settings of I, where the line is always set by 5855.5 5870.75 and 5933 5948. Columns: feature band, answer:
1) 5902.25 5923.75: 0.041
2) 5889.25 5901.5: 0.163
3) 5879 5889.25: 0.055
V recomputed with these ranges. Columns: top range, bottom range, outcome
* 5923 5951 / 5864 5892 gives 1.03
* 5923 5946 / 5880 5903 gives 1.10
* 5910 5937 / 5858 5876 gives 0.97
